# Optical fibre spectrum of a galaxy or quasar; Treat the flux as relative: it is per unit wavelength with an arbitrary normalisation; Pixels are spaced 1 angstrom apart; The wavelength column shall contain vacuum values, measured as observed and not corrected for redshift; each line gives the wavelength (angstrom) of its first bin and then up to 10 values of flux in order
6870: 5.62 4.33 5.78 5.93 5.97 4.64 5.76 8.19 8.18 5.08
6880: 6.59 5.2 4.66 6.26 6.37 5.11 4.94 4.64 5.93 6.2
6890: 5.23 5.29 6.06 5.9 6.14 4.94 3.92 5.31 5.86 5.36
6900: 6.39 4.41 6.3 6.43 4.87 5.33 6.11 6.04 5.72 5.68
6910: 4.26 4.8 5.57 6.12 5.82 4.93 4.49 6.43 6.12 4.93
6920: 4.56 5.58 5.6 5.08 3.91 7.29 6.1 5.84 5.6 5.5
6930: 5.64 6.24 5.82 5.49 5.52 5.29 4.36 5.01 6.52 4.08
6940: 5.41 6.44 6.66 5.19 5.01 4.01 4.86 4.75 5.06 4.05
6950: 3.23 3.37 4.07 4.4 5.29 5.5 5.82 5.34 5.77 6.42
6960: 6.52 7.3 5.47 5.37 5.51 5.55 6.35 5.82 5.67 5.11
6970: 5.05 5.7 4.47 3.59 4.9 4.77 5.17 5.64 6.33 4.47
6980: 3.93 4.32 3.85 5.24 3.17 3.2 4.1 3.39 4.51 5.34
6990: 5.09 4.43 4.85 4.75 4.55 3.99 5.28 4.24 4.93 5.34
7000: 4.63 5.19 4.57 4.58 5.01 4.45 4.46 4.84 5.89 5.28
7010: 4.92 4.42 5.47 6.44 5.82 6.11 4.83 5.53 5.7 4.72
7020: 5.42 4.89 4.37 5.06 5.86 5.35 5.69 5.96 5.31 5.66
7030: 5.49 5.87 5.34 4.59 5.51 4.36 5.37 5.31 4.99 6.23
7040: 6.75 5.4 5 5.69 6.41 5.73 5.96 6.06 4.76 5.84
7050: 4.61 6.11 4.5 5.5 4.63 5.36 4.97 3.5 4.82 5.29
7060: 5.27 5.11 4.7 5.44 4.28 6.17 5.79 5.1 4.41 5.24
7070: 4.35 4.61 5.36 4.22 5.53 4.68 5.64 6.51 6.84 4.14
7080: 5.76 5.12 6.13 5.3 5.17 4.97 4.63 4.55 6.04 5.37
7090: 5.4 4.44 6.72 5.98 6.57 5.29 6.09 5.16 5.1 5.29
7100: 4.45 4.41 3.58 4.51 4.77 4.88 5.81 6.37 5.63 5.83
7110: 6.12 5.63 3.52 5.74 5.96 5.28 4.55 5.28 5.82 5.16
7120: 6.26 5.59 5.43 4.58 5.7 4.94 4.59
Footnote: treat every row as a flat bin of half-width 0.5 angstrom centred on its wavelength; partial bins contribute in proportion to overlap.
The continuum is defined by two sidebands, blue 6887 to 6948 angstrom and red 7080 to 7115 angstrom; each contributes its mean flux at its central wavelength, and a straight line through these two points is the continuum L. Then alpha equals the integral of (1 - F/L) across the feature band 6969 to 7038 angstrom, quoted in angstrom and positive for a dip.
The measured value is 5.6 angstrom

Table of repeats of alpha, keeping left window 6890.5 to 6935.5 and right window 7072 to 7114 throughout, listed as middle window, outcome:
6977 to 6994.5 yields 3.1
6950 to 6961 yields 0.5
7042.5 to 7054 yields -0.3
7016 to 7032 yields 0.1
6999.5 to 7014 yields 1.0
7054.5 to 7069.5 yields 0.9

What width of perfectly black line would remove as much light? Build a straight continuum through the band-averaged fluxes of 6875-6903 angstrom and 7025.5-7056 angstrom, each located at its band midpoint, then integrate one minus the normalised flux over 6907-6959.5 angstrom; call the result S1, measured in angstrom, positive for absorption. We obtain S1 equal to 3.23 angstrom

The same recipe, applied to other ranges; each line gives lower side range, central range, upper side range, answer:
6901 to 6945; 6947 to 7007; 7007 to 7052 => 6.4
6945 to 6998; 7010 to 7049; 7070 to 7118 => -2.9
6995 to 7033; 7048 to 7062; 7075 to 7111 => 0.7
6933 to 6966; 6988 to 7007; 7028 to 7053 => 2.2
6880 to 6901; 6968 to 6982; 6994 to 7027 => 0.9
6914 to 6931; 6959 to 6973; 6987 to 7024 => -1.1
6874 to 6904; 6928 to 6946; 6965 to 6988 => -0.8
